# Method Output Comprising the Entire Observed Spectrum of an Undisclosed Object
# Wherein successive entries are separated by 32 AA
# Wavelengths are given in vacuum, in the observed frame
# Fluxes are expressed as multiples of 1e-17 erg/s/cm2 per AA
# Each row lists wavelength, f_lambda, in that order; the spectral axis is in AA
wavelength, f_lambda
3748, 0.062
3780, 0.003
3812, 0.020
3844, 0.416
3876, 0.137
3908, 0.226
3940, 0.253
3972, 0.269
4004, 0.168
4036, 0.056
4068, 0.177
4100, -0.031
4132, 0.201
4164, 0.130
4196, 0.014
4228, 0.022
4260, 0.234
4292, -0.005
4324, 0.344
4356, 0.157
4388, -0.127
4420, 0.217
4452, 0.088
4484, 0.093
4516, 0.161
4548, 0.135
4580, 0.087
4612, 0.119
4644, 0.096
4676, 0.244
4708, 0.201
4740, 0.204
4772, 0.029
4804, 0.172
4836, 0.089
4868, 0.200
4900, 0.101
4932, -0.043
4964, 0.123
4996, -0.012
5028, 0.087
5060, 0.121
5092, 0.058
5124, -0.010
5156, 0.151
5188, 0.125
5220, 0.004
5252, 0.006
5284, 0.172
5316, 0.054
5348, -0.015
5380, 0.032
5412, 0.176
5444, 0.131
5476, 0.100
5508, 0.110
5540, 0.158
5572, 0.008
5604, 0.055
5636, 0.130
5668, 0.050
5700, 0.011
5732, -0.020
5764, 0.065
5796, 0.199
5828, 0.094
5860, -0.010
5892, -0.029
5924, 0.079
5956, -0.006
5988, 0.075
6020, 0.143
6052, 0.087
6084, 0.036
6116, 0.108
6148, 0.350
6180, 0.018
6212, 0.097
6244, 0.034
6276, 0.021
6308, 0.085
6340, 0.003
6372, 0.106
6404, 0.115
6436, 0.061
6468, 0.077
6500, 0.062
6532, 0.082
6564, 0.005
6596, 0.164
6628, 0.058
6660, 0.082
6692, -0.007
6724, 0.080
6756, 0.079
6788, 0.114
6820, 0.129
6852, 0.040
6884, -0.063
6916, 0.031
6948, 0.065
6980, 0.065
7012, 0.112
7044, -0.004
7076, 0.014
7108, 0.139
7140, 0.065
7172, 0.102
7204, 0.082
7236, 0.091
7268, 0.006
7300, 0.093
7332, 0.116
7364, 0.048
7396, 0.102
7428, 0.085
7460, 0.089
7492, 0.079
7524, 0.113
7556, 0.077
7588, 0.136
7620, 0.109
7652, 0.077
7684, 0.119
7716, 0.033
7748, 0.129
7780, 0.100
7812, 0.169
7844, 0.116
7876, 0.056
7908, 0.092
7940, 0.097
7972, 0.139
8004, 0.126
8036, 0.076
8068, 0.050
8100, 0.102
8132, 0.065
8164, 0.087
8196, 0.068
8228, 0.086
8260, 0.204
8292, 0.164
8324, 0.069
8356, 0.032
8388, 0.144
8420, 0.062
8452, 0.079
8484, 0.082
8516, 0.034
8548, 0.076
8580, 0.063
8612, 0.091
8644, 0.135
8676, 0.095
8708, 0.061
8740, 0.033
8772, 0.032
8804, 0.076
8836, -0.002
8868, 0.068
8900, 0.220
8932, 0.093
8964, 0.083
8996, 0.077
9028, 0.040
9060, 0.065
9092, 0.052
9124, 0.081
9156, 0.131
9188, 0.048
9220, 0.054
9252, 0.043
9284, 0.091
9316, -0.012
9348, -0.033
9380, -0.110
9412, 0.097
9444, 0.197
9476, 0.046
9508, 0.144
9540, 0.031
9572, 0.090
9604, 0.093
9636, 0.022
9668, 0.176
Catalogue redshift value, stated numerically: 0.65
